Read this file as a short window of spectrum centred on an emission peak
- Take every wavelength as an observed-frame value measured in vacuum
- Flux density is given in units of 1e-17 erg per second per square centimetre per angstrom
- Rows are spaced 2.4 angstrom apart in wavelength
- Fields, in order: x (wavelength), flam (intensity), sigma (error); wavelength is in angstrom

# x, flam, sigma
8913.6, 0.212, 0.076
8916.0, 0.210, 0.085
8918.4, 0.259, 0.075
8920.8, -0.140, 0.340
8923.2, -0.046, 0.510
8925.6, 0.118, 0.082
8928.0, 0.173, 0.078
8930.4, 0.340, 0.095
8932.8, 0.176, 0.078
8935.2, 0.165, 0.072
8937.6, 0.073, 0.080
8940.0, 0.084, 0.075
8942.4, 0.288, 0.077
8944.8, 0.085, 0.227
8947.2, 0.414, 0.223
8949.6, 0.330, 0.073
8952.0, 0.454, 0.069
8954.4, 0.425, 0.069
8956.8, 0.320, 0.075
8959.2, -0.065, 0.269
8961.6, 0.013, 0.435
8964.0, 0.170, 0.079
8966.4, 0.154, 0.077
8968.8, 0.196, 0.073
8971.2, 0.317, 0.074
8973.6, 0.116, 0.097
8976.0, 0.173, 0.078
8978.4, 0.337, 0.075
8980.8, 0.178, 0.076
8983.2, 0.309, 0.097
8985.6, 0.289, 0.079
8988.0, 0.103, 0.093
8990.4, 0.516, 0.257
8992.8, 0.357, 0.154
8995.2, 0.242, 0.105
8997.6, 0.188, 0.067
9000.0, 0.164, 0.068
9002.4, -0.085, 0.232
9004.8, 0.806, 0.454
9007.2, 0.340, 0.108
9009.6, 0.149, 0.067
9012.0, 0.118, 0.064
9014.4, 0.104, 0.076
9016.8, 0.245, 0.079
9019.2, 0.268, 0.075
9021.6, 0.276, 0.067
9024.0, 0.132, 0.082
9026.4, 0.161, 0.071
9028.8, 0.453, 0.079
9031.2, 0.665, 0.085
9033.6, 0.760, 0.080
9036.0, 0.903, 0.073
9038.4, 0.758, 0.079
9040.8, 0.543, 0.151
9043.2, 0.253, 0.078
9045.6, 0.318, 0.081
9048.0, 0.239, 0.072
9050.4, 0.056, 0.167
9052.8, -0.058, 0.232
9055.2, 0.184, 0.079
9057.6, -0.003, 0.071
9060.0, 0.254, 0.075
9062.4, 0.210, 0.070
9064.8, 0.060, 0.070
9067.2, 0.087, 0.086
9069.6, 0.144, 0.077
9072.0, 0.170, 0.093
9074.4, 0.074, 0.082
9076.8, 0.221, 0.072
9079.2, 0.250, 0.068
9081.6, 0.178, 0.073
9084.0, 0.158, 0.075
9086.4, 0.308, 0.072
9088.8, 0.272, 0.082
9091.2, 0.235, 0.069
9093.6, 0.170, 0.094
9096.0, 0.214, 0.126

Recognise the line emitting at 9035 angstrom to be [O III]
